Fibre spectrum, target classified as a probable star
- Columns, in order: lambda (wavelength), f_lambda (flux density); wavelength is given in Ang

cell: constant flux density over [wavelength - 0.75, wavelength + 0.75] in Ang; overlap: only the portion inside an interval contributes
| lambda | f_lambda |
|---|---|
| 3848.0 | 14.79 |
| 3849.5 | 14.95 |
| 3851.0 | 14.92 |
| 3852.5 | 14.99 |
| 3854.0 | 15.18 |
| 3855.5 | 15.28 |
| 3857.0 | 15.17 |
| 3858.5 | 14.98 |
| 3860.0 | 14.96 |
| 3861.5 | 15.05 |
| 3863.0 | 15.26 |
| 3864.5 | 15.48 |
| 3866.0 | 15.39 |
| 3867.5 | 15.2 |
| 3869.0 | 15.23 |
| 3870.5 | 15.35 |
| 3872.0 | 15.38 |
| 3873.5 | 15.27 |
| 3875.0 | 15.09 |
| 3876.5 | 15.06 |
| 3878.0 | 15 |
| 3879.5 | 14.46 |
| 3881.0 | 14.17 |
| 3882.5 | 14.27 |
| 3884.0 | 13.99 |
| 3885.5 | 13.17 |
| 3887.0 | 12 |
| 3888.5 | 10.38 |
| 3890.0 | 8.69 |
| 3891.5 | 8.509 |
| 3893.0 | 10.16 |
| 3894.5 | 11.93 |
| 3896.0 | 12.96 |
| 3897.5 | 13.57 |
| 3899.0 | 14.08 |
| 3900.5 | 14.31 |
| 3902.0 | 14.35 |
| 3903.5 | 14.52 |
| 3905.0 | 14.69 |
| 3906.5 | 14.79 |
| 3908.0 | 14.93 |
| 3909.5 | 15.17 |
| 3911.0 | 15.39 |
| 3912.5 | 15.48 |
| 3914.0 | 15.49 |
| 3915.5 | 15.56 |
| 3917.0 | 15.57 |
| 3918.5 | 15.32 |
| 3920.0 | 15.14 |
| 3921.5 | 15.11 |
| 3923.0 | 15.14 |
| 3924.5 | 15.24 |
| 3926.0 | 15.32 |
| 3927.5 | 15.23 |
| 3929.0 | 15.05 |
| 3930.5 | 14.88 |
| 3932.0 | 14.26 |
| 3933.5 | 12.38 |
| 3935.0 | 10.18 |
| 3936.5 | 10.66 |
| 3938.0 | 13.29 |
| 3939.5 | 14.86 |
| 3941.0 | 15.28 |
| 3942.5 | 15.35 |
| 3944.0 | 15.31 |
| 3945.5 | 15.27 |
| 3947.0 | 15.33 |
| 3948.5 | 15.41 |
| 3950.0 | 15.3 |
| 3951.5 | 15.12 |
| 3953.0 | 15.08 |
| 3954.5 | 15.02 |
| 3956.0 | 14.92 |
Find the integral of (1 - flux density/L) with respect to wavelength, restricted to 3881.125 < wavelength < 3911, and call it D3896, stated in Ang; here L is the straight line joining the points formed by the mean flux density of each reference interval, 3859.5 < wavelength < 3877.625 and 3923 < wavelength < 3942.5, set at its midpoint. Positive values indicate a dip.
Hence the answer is 3.3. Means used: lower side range 15.2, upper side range 14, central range 13.1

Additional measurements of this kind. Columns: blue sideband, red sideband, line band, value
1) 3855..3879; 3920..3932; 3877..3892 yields 2.6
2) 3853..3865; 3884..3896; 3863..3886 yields -3.2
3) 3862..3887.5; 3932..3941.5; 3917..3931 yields -2.1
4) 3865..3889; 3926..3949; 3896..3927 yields -1.4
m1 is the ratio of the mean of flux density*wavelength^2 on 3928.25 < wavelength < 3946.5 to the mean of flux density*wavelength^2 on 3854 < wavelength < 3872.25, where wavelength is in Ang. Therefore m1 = 0.95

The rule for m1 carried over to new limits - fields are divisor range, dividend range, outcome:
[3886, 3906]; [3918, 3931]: 1.24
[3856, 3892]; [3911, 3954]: 1.08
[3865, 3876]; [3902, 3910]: 0.98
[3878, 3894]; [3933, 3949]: 1.18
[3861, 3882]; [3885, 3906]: 0.83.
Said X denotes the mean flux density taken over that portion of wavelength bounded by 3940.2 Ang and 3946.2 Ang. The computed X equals 15.3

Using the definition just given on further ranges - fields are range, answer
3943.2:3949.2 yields 15.3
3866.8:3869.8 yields 15.2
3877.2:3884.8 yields 14.4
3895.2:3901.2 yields 13.7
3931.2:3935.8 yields 12.3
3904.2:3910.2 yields 14.9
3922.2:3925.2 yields 15.2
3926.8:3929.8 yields 15.1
